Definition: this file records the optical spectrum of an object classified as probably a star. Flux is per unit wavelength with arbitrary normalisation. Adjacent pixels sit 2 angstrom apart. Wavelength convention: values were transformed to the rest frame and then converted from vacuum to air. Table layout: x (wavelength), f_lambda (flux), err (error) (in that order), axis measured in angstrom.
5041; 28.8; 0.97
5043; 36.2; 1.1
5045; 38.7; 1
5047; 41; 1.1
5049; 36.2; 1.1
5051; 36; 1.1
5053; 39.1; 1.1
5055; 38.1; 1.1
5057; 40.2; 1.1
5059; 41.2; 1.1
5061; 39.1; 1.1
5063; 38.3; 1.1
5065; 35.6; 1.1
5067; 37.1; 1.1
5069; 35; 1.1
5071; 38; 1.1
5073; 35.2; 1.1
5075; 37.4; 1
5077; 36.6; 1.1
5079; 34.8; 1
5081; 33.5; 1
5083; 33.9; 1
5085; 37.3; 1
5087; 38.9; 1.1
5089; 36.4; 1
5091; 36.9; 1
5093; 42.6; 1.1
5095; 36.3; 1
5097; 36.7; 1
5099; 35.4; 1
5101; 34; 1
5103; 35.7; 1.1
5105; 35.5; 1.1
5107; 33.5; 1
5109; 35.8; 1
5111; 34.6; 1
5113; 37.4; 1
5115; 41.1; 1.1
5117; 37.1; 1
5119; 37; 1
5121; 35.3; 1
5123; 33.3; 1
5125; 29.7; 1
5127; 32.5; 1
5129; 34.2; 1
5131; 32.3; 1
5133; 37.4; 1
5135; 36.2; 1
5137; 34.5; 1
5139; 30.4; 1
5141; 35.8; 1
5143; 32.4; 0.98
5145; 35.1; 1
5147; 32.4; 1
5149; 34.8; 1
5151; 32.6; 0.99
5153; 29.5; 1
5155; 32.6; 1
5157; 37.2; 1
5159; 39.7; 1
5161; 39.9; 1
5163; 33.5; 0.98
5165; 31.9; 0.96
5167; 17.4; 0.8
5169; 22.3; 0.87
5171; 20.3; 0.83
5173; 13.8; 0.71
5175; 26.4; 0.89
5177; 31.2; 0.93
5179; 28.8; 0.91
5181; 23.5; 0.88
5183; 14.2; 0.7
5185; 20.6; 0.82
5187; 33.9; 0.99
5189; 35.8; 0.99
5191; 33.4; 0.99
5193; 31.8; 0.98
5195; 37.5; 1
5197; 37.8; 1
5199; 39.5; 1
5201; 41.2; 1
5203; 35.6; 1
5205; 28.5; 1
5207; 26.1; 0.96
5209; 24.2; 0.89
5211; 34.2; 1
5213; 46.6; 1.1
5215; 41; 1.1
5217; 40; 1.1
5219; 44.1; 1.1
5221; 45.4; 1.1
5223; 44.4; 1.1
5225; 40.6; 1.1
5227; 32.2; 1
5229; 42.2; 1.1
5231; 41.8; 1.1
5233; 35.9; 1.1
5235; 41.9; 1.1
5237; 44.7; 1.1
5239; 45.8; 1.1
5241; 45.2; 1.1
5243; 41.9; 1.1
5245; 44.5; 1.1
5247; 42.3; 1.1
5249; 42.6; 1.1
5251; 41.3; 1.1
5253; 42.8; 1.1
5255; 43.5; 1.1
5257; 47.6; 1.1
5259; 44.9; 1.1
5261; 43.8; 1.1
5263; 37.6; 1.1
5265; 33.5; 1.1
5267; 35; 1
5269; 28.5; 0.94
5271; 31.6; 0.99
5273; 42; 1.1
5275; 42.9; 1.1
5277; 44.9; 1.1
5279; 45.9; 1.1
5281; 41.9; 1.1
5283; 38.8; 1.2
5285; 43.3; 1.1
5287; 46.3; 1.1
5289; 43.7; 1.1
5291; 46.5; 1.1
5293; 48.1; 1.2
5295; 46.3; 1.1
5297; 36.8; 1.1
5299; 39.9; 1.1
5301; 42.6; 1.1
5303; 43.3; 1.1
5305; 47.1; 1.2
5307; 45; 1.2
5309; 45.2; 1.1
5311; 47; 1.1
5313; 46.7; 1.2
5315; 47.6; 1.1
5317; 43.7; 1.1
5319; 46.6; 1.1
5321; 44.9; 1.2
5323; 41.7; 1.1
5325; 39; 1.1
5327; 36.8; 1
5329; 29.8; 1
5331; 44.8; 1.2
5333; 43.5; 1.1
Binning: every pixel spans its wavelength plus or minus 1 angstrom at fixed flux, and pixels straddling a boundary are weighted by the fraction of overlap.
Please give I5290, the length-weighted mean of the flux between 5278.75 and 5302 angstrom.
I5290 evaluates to 43.3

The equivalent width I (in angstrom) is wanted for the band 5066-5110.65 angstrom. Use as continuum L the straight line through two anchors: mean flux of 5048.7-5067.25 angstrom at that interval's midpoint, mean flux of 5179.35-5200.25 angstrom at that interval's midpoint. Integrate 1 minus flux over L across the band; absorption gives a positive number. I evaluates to 0.4 angstrom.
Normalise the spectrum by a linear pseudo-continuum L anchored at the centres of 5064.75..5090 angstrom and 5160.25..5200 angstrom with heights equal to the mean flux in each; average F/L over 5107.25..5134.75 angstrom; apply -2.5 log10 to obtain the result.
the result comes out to -0.07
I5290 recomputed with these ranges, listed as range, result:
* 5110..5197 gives 31.7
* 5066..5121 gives 36.4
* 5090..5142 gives 35.4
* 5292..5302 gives 42.7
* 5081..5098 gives 37.1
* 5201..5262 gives 40.5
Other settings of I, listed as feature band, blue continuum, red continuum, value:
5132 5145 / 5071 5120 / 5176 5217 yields 0.09 angstrom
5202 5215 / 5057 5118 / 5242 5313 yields 2.30 angstrom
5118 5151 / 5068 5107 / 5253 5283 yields 2.99 angstrom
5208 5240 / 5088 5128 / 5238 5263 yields 1.42 angstrom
